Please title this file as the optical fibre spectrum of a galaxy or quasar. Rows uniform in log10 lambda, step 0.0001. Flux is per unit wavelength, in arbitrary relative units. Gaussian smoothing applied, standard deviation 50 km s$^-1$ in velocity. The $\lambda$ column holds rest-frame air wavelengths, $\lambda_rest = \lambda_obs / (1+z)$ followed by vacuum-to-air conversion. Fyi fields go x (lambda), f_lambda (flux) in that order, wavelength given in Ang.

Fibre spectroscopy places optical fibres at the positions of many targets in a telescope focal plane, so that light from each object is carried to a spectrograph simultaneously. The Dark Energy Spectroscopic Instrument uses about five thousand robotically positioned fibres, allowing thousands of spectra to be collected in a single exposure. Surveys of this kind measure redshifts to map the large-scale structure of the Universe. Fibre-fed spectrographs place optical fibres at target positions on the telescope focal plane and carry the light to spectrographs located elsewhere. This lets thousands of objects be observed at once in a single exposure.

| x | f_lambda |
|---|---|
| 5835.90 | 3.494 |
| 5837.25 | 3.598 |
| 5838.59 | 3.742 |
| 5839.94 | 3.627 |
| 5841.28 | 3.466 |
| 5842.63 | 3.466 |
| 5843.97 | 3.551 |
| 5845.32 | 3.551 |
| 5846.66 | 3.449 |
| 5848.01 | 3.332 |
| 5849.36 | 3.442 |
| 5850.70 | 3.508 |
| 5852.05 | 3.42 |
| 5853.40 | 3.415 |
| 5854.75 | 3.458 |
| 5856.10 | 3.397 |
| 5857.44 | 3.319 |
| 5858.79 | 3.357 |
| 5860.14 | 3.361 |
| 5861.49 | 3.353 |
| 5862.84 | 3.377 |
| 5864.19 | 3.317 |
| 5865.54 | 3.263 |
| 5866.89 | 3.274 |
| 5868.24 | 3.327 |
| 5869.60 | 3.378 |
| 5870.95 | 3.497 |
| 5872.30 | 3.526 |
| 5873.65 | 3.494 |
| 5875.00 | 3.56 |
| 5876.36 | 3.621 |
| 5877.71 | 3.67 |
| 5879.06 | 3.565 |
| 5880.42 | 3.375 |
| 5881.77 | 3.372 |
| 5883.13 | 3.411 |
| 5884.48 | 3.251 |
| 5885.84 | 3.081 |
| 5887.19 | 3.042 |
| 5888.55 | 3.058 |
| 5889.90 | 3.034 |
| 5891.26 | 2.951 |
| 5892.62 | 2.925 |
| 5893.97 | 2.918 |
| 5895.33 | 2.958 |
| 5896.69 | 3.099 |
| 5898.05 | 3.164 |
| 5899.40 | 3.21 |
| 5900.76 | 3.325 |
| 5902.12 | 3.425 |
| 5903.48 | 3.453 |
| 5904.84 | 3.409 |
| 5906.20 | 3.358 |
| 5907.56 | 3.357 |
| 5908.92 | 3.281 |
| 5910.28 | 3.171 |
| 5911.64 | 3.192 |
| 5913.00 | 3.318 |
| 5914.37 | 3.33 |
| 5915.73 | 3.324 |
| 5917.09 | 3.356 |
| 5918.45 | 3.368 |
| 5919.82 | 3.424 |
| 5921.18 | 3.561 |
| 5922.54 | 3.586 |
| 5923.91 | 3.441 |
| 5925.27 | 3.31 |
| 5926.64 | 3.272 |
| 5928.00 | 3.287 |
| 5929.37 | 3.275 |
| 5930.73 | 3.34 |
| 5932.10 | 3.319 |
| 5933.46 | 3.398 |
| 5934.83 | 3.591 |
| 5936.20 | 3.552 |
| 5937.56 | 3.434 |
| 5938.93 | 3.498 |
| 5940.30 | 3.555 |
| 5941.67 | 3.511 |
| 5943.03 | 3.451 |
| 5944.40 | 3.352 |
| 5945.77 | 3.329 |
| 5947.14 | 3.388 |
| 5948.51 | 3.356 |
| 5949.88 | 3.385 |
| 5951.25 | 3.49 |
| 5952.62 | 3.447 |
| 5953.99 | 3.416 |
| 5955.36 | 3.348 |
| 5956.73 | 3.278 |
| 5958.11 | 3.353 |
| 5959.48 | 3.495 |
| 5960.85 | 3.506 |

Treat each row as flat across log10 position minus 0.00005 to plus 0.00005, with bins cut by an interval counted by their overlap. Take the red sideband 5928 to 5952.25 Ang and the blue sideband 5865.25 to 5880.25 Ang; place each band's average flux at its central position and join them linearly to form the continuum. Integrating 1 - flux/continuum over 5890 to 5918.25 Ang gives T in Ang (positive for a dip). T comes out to 1.8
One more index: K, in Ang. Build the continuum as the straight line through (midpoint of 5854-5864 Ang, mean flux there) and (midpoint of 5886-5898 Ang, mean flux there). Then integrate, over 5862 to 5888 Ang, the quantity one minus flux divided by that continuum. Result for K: -1.6 Ang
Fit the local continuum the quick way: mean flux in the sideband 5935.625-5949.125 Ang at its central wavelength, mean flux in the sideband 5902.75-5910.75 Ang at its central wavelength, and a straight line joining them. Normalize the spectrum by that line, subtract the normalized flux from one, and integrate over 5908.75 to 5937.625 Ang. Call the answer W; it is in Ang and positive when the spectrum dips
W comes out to 0.2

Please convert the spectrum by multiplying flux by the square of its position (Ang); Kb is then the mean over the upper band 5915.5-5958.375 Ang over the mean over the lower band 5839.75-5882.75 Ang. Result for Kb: 1.0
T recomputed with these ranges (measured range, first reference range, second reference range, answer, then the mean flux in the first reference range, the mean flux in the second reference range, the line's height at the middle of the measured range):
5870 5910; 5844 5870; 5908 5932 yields 0.9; 3.39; 3.34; 3.36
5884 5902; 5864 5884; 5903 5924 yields 1.7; 3.44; 3.37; 3.41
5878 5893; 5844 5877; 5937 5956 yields 0.9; 3.42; 3.43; 3.42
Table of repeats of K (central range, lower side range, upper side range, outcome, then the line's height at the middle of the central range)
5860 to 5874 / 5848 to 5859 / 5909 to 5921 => 0.06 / 3.39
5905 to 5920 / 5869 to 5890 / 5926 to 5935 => 0.18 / 3.36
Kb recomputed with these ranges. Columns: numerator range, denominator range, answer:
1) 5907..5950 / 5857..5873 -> 1.03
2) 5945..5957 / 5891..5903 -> 1.11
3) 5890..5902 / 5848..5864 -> 0.92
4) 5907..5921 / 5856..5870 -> 1.01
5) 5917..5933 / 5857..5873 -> 1.03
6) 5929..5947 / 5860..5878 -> 1.03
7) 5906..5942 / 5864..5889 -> 1.02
